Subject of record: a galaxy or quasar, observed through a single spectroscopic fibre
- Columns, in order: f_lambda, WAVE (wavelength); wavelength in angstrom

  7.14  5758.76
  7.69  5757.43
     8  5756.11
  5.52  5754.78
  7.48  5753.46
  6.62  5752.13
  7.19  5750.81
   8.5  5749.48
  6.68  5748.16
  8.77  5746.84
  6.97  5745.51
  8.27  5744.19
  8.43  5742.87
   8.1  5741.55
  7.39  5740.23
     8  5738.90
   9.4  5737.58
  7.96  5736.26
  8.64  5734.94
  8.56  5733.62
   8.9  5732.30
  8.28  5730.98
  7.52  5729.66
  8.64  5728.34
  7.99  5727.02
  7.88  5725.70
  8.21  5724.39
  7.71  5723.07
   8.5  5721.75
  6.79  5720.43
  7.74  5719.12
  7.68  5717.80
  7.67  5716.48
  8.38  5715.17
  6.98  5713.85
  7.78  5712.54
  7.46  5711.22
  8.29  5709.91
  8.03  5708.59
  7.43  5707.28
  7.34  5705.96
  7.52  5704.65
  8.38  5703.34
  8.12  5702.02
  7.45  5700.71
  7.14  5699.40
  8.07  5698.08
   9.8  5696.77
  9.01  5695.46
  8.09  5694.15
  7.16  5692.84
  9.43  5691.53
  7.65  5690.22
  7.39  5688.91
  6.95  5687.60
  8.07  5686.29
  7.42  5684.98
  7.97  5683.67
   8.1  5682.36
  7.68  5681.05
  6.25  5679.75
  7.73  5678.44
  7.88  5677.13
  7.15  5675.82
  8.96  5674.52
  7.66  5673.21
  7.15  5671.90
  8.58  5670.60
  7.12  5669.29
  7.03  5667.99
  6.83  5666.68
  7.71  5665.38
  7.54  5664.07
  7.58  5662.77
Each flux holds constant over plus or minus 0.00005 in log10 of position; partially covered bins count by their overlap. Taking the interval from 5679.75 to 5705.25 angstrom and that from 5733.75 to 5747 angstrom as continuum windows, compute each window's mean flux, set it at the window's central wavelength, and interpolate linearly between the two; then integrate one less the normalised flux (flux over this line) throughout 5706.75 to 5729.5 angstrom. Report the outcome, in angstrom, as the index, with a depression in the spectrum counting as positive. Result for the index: 0.7 angstrom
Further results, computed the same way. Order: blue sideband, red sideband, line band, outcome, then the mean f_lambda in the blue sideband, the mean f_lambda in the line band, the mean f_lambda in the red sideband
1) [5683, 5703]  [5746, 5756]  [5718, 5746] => -2.2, 7.99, 8.09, 7.28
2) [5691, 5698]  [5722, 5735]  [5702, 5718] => 1.3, 8.64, 7.76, 8.22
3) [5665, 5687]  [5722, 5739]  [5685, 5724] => 0.5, 7.6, 7.86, 8.3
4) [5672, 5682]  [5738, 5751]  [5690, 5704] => -1.0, 7.6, 8.23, 7.88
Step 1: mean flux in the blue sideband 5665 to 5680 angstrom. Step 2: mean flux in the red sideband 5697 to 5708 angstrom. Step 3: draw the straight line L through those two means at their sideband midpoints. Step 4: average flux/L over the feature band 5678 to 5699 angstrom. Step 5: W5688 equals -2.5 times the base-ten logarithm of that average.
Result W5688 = -0.036 mag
